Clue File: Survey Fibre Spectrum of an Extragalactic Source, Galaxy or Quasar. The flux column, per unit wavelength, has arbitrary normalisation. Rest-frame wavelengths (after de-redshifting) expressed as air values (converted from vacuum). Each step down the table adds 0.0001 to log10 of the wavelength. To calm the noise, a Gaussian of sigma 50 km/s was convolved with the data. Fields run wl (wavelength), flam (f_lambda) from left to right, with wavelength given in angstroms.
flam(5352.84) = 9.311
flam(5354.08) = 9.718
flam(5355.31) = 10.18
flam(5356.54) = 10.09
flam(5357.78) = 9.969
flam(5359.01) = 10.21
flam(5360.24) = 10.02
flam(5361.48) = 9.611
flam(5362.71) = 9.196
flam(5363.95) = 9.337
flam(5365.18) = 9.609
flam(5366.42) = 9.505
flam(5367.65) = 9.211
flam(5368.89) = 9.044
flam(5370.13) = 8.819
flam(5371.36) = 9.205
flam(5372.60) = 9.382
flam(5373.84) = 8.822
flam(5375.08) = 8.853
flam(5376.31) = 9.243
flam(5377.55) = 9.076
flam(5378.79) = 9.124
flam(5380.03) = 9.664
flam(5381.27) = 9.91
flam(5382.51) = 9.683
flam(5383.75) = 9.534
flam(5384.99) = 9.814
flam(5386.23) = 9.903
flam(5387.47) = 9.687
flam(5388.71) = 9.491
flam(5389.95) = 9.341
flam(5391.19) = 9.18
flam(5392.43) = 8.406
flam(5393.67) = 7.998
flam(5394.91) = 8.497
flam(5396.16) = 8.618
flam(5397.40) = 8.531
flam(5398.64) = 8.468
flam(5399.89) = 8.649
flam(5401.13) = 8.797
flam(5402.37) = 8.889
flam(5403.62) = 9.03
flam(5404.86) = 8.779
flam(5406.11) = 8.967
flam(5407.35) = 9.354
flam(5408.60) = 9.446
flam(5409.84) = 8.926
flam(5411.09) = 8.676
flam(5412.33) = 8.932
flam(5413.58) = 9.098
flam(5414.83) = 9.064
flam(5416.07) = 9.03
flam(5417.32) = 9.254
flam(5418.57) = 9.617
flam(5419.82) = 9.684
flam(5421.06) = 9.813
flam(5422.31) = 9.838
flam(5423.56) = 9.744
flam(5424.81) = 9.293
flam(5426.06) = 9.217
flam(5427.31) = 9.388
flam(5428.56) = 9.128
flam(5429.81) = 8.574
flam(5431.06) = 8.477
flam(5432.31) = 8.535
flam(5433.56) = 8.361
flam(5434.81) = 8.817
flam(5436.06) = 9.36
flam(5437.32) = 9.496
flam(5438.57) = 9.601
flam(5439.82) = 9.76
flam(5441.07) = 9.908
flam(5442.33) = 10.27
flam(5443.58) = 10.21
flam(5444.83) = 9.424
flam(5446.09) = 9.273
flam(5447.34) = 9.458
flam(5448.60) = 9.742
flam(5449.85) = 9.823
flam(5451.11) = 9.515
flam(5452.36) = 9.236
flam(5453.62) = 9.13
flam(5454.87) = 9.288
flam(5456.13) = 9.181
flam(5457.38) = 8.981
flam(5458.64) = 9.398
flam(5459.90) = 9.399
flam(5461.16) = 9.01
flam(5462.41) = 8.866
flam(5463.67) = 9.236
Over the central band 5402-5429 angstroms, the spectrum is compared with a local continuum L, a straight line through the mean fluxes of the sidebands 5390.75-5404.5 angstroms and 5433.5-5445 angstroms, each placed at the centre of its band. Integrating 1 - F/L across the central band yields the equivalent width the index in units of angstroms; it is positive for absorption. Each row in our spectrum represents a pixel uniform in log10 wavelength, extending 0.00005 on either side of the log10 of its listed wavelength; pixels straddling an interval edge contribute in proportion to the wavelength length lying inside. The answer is -0.6 angstroms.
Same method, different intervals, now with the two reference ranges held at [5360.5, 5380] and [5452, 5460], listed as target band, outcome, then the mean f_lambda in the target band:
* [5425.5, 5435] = 0.42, 8.81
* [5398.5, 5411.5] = 0.42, 8.92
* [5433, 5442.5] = -0.20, 9.41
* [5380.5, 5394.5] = -0.19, 9.35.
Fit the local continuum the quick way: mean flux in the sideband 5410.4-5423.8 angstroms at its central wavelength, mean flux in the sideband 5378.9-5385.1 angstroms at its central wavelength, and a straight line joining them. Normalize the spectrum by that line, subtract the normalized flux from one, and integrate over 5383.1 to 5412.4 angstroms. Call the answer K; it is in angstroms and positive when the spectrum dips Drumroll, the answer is 1.58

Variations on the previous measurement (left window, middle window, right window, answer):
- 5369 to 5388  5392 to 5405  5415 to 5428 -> 1.1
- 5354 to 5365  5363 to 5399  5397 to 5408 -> 0.6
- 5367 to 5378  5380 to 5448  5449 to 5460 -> 0.0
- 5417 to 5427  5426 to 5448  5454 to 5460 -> 0.3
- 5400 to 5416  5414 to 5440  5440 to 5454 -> 0.2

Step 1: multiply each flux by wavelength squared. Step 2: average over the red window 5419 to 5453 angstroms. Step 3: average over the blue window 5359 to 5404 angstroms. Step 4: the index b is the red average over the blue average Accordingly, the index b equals 1.05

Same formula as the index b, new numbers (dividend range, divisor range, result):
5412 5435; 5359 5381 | 1.00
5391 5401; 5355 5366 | 0.88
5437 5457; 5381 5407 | 1.08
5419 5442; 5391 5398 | 1.11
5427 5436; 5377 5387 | 0.93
